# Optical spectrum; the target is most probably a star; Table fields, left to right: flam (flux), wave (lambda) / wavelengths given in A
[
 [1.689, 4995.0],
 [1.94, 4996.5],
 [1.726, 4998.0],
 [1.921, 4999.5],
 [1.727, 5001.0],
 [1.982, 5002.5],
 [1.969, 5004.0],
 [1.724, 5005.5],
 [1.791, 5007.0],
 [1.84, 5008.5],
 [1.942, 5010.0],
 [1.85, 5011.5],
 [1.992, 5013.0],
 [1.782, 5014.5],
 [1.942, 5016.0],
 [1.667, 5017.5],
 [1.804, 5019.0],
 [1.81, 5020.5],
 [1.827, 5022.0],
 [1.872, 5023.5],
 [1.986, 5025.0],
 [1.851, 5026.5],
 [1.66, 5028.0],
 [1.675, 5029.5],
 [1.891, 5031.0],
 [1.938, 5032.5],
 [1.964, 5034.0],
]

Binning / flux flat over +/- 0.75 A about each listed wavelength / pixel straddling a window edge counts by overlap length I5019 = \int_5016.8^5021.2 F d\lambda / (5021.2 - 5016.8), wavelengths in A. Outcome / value 1.76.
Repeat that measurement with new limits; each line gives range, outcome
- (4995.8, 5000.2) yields 1.86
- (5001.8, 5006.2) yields 1.89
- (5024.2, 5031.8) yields 1.81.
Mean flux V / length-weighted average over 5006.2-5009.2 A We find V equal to 1.81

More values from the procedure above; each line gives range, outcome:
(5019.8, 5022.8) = 1.82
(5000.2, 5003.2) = 1.85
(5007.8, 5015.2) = 1.88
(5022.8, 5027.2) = 1.9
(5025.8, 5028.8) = 1.75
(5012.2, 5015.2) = 1.89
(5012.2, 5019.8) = 1.84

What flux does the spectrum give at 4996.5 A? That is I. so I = 1.94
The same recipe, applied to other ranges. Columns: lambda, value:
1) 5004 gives 1.969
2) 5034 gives 1.964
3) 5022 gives 1.827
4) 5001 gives 1.727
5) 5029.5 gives 1.675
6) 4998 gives 1.726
